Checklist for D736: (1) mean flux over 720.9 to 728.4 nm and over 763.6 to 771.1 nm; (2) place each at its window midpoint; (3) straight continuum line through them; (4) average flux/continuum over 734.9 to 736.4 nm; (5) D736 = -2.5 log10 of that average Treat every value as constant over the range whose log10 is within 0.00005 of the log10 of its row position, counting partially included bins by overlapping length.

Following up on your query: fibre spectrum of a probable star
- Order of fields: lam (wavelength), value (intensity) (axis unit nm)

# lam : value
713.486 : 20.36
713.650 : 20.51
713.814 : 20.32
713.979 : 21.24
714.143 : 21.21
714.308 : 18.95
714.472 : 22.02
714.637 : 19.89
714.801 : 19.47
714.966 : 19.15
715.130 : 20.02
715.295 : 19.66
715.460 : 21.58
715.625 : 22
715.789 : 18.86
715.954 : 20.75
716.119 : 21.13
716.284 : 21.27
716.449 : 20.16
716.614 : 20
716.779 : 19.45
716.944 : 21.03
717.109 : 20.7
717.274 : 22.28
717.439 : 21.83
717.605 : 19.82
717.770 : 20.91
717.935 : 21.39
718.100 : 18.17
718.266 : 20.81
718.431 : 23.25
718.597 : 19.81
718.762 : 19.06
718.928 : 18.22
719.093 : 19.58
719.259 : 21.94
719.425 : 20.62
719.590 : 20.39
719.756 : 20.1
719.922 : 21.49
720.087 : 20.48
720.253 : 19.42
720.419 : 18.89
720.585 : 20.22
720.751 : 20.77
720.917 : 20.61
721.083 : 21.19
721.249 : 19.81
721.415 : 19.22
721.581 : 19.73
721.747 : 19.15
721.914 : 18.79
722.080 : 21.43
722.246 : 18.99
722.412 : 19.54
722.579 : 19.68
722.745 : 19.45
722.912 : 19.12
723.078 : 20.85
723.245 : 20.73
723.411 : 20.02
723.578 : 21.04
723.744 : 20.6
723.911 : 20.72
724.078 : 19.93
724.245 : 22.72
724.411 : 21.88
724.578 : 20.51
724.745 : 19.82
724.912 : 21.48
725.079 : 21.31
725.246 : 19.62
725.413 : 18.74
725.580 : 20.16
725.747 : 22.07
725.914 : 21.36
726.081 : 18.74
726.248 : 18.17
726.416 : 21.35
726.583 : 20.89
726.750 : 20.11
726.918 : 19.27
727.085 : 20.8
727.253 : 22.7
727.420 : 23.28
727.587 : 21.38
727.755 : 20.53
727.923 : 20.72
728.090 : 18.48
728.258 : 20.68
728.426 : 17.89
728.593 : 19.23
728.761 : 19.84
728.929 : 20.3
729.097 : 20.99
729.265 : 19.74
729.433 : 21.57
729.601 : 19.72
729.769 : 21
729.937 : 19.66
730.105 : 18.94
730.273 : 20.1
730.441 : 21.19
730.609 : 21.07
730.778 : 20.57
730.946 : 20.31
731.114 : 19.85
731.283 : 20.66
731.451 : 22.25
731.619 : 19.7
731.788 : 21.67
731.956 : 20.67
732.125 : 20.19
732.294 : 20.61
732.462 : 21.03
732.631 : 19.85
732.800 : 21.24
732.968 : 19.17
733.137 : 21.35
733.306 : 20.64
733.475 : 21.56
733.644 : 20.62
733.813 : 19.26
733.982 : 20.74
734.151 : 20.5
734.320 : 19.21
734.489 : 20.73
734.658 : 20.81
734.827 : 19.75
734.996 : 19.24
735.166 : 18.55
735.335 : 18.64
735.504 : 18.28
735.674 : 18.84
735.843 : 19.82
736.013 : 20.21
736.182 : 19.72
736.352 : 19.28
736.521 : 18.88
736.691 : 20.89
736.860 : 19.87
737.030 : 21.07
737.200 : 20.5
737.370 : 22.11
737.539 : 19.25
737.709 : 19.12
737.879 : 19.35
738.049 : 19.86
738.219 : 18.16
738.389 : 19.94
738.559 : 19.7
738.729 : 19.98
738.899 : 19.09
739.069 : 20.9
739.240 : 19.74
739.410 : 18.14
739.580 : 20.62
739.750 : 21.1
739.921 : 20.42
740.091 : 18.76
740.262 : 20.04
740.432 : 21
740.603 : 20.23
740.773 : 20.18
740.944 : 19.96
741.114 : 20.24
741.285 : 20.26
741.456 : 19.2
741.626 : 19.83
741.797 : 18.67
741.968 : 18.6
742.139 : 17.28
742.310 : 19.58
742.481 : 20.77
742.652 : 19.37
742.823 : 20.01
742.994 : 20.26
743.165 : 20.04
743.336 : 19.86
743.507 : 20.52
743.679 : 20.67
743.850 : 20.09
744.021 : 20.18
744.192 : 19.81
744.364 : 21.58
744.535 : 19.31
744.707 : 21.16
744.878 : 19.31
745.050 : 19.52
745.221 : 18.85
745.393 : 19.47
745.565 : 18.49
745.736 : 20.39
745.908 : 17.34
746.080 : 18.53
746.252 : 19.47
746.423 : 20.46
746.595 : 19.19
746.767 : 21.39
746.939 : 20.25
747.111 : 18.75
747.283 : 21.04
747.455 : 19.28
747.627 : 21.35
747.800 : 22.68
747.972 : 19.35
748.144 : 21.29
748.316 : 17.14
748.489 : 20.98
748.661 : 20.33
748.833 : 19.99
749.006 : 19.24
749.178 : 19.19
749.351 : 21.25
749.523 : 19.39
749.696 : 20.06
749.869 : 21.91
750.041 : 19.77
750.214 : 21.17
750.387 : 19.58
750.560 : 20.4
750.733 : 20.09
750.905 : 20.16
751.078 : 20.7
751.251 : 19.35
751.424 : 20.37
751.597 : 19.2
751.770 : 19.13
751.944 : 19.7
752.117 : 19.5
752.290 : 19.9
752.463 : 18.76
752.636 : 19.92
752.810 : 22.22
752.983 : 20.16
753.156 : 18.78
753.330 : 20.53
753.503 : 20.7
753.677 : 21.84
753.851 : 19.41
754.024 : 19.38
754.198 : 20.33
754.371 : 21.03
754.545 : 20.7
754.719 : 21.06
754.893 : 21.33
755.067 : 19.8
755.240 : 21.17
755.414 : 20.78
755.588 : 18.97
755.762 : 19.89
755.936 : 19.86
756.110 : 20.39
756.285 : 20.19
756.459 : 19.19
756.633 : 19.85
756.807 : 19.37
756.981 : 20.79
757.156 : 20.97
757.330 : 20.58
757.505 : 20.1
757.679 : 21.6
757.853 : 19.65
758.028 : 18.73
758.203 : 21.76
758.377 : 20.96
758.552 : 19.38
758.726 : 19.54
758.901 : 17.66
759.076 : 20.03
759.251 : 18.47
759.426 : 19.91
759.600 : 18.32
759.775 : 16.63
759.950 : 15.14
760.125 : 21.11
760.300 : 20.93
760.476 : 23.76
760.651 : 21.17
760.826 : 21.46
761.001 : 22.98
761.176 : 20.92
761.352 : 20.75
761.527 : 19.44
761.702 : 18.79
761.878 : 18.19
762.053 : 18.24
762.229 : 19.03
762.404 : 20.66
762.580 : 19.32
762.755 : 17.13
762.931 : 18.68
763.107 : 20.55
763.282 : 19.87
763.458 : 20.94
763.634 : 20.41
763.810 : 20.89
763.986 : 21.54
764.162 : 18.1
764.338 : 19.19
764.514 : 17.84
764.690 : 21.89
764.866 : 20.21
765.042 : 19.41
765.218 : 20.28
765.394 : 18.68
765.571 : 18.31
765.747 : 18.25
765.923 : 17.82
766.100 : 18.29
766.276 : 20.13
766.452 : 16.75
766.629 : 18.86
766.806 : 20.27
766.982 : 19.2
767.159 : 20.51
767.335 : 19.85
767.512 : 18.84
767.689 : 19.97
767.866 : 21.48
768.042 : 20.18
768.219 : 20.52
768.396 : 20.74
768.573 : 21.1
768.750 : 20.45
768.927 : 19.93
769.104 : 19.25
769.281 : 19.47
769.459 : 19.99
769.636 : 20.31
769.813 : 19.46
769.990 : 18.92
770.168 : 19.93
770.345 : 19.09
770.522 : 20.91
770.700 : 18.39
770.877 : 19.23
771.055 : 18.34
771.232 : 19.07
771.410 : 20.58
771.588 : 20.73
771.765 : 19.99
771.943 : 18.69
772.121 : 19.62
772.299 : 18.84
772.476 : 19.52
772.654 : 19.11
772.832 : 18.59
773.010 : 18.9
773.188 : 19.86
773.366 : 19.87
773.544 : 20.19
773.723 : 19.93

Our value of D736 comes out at 0.06 mag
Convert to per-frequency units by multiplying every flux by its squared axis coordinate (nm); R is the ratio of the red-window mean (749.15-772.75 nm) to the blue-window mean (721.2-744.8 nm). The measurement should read 1.06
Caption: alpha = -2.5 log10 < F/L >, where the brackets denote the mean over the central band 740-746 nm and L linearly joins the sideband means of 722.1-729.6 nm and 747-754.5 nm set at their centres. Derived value 0.03 mag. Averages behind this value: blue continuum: 20.4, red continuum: 20.1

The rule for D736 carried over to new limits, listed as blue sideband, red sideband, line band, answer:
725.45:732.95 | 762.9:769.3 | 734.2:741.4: 0.02 mag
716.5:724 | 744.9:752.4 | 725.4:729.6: -0.01 mag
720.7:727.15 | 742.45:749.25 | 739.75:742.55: 0.01 mag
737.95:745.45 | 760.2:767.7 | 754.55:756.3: -0.03 mag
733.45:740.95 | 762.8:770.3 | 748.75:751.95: -0.01 mag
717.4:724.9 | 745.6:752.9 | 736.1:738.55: 0.01 mag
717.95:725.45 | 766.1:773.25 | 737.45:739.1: 0.03 mag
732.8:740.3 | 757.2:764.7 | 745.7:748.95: -0.01 mag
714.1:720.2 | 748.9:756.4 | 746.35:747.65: 0.00 mag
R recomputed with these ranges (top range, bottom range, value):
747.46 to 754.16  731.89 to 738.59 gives 1.05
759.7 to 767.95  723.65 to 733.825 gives 1.05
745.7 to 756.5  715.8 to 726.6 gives 1.07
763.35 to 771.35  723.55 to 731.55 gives 1.07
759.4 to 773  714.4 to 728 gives 1.08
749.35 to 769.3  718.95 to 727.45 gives 1.08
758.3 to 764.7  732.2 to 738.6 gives 1.06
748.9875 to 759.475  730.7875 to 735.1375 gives 1.04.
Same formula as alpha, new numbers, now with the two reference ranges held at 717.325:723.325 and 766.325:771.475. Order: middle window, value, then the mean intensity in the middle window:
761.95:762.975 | 0.052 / 18.8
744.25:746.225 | 0.027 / 19.4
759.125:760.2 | 0.085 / 18.3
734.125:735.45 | 0.022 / 19.6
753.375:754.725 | -0.036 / 20.5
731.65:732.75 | -0.031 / 20.6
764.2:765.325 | 0.001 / 19.7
